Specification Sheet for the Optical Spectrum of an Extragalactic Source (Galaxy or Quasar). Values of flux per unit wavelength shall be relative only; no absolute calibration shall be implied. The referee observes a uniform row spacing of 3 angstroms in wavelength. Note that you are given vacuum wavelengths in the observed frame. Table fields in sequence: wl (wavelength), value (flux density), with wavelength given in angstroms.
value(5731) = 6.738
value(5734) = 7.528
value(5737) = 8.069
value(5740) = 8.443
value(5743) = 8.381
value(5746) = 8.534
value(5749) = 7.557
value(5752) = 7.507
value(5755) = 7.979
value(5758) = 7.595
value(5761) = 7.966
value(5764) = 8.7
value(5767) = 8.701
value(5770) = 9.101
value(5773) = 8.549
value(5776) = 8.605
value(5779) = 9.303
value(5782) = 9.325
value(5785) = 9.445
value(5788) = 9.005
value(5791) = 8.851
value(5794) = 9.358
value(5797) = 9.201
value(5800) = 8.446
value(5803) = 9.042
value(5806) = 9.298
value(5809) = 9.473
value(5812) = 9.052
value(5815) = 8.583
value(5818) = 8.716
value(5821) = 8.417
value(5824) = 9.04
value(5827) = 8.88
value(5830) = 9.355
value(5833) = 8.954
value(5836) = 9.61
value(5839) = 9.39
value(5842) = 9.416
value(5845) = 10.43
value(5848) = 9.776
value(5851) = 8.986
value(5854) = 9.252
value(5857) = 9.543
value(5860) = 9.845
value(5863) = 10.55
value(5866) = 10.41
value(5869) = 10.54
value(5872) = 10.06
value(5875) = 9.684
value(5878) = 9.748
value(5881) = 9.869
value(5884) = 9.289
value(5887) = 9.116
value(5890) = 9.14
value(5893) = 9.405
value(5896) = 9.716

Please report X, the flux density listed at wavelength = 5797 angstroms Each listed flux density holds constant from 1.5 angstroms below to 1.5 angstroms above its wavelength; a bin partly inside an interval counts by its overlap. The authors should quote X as 9.201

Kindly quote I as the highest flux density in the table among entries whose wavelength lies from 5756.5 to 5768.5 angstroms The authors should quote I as 8.701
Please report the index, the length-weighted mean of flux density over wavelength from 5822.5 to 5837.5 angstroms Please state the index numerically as 9.17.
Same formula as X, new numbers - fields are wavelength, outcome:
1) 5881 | 9.869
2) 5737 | 8.069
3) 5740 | 8.443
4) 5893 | 9.405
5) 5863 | 10.55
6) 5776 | 8.605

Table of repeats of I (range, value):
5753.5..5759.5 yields 7.979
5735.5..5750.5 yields 8.534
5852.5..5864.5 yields 10.55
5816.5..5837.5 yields 9.61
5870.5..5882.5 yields 10.06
